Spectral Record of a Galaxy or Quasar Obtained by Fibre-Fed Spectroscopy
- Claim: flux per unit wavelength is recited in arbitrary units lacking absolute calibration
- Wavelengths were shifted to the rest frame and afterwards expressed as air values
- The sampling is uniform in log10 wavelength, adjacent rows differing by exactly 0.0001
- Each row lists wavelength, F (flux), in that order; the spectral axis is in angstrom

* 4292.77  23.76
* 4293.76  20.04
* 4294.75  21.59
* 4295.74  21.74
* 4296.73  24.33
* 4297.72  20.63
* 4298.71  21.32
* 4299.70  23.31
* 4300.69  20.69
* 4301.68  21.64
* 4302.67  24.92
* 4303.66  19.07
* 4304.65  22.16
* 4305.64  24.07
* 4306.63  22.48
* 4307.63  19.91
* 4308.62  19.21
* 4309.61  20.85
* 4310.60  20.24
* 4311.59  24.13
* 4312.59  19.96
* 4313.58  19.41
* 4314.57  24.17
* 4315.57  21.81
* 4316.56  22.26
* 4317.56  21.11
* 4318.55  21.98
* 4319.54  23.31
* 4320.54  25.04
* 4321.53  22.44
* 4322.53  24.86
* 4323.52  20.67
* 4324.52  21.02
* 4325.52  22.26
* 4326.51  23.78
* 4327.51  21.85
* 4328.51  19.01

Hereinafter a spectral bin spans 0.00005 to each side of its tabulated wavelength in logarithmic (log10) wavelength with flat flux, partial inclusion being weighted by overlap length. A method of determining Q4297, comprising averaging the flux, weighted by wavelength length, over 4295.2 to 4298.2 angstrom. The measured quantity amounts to 22.2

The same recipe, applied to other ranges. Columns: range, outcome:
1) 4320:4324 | 23.3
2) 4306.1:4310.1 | 20.6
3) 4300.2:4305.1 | 21.7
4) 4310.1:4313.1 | 21.4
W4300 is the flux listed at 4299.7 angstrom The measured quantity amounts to 23.31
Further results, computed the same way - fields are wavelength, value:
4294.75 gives 21.59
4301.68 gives 21.64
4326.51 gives 23.78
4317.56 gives 21.11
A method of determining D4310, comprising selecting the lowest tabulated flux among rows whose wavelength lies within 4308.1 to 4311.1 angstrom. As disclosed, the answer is 19.21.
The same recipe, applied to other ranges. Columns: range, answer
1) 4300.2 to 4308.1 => 19.07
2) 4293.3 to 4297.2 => 20.04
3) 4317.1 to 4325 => 20.67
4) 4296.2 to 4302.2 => 20.63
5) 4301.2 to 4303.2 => 21.64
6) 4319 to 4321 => 23.31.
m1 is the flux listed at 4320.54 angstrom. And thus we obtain 25.04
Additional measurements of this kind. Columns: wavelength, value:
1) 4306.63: 22.48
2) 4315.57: 21.81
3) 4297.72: 20.63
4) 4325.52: 22.26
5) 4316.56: 22.26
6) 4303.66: 19.07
